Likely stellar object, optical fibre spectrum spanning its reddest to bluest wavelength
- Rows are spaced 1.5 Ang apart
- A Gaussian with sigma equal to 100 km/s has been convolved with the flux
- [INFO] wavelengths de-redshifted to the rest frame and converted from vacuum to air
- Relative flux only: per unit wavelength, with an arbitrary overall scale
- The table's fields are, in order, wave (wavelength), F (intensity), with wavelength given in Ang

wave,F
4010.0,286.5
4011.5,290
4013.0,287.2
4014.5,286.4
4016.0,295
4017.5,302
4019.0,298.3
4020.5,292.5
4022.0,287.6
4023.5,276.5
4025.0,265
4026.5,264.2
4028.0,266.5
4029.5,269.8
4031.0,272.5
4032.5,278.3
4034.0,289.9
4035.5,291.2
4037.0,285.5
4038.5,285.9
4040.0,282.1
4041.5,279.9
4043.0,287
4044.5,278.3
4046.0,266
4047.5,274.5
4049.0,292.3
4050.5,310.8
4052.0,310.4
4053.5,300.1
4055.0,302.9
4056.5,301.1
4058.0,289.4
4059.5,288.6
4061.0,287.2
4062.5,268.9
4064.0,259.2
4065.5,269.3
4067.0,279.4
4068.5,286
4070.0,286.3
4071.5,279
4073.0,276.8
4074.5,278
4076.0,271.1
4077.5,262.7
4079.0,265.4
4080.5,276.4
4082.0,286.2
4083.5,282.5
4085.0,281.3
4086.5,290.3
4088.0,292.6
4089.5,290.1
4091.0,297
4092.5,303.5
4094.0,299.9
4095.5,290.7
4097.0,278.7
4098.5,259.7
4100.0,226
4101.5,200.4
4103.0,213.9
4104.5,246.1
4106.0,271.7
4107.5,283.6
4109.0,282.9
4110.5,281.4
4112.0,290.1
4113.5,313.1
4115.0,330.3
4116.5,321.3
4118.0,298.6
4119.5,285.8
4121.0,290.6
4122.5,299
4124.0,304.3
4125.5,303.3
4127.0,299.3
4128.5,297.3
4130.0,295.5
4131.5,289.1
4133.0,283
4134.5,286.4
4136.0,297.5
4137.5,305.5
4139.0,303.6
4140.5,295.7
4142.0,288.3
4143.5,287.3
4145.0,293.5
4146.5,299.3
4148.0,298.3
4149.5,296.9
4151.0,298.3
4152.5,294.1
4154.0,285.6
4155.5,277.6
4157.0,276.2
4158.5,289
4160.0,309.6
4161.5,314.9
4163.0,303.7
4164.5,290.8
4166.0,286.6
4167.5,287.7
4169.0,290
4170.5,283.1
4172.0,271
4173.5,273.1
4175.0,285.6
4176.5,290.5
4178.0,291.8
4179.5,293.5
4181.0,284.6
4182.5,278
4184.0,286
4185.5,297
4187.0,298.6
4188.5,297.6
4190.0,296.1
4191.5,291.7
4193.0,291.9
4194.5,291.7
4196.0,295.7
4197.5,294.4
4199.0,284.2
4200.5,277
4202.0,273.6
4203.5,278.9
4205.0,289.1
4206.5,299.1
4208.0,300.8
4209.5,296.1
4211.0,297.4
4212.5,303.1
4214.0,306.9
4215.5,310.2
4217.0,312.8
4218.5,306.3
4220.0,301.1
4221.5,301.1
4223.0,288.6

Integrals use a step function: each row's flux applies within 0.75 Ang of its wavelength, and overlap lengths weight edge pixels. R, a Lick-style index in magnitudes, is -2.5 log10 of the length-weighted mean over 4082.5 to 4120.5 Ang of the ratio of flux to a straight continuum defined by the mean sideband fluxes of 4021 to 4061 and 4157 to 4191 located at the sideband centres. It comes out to 0.03 mag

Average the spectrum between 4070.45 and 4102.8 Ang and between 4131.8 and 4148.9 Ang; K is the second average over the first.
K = 1.07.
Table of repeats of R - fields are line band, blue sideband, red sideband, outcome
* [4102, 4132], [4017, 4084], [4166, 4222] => -0.01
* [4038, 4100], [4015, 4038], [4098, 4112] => -0.07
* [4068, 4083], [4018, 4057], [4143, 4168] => 0.04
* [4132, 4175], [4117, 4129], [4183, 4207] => 0.01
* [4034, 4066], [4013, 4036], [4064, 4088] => -0.02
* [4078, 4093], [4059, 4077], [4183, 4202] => -0.03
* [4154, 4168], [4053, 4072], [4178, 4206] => -0.02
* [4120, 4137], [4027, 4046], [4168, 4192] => -0.04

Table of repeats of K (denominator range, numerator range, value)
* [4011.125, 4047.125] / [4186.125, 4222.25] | 1.05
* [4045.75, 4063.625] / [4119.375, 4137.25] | 1.01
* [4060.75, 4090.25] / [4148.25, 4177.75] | 1.04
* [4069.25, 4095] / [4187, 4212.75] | 1.03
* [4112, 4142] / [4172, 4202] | 0.96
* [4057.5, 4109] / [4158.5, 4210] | 1.06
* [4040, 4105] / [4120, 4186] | 1.05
